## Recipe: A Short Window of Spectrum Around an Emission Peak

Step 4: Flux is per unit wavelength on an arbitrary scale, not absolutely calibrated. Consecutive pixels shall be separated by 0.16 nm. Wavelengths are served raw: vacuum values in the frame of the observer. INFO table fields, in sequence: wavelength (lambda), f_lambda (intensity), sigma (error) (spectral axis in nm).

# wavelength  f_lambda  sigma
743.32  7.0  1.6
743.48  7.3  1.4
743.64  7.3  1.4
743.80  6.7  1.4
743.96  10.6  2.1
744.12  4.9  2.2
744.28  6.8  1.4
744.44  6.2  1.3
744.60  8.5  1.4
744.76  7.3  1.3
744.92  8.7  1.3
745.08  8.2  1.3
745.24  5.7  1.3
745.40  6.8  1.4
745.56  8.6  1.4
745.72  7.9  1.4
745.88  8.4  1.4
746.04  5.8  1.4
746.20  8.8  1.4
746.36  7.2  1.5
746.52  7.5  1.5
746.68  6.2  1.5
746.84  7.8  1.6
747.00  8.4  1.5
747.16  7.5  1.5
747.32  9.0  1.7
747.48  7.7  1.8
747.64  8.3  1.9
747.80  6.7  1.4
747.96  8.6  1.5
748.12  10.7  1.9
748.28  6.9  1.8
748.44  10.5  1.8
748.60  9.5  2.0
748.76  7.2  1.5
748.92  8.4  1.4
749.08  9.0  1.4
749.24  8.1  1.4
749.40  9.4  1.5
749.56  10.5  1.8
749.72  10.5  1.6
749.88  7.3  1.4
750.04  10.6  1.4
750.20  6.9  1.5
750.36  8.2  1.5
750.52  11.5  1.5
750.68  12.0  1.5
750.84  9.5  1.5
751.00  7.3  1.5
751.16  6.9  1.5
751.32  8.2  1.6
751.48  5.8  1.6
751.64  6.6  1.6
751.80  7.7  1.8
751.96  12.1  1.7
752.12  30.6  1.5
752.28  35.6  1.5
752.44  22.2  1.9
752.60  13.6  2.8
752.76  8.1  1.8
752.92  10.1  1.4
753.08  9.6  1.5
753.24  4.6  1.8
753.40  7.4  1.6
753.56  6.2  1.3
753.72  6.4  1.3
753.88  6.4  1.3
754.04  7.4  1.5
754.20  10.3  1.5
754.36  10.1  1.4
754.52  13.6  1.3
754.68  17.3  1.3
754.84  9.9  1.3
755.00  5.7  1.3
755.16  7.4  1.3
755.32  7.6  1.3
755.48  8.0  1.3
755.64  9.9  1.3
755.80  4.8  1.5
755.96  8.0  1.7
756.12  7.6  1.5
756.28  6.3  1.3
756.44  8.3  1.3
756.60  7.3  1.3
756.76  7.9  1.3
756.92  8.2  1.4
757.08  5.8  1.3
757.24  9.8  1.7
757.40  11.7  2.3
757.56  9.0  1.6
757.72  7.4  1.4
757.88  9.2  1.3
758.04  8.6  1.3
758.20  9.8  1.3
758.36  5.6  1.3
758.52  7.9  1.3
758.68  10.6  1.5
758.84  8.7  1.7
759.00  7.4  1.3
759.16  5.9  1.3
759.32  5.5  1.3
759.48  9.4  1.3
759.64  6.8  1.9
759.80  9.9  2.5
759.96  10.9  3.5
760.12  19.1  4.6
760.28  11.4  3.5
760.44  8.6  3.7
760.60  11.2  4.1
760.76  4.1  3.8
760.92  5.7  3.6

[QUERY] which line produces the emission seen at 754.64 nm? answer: [N II] 6583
